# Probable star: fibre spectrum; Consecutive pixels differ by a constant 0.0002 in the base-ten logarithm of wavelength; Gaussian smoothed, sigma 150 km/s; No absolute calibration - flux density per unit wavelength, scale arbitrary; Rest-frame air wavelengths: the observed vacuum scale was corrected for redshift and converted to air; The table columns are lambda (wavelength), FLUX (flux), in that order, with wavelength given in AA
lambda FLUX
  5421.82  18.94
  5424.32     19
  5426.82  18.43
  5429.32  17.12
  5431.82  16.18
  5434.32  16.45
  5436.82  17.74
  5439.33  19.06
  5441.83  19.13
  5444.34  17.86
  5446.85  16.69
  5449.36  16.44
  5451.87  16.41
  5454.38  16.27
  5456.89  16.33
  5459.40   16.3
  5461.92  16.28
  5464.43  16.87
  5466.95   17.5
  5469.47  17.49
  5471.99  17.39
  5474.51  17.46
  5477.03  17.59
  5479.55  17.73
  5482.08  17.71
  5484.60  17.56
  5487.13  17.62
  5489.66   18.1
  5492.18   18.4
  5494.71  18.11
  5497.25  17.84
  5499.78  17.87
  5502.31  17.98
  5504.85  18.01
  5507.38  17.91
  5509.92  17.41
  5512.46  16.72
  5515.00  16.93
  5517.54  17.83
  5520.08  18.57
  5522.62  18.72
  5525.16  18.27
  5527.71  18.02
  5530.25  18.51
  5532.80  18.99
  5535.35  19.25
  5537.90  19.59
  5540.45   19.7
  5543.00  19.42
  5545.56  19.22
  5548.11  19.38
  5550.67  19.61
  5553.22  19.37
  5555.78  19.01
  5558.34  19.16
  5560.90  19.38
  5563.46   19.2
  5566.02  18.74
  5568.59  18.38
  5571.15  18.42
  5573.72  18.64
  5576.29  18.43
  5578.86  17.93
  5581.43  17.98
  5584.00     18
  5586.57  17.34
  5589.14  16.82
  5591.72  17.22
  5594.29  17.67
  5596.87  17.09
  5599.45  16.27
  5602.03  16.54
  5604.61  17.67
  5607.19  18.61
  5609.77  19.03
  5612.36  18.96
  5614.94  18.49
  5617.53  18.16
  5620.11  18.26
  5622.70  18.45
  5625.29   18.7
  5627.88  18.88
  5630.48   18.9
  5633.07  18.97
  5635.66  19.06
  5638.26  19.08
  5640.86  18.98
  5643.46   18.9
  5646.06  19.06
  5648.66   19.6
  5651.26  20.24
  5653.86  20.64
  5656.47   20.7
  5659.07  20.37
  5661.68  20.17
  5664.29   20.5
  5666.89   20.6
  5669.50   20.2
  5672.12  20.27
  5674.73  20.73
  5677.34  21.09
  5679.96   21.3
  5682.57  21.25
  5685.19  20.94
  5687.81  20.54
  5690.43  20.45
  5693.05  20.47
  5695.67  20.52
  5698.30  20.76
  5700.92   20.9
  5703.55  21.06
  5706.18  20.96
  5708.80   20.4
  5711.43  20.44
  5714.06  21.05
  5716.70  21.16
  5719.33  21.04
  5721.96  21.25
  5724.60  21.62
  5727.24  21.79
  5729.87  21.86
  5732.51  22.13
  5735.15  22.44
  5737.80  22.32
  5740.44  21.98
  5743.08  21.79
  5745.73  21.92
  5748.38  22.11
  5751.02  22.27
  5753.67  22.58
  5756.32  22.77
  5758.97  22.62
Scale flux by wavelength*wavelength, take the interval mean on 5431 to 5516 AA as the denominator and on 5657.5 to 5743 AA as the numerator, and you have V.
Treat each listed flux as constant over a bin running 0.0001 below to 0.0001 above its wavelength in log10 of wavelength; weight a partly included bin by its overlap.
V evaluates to 1.31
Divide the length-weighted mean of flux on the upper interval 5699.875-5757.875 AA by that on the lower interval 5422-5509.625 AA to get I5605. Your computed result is 1.2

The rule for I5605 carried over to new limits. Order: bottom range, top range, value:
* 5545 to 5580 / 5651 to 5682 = 1.09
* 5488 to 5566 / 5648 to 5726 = 1.12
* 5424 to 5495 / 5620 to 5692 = 1.15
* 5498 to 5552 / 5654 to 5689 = 1.12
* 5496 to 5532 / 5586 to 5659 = 1.04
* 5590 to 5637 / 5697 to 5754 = 1.19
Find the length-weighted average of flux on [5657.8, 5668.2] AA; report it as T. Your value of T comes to 20.4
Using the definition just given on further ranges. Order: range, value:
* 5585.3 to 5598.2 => 17.2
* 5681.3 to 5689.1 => 20.9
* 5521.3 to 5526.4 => 18.5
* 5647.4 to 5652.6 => 19.9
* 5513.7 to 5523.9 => 18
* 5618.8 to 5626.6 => 18.5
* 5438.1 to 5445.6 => 18.7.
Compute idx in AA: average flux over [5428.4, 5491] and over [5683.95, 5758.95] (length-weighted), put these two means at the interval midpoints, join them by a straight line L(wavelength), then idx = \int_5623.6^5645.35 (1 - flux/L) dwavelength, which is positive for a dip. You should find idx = 1.2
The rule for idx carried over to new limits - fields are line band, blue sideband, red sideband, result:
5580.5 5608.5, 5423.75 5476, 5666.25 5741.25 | 2.96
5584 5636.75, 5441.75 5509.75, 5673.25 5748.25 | 4.18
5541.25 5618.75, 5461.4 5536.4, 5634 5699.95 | 2.62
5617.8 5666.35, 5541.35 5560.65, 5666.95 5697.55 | 2.09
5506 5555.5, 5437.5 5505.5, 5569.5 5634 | -2.42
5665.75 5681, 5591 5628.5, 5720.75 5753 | -0.53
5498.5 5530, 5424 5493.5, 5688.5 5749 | 0.59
